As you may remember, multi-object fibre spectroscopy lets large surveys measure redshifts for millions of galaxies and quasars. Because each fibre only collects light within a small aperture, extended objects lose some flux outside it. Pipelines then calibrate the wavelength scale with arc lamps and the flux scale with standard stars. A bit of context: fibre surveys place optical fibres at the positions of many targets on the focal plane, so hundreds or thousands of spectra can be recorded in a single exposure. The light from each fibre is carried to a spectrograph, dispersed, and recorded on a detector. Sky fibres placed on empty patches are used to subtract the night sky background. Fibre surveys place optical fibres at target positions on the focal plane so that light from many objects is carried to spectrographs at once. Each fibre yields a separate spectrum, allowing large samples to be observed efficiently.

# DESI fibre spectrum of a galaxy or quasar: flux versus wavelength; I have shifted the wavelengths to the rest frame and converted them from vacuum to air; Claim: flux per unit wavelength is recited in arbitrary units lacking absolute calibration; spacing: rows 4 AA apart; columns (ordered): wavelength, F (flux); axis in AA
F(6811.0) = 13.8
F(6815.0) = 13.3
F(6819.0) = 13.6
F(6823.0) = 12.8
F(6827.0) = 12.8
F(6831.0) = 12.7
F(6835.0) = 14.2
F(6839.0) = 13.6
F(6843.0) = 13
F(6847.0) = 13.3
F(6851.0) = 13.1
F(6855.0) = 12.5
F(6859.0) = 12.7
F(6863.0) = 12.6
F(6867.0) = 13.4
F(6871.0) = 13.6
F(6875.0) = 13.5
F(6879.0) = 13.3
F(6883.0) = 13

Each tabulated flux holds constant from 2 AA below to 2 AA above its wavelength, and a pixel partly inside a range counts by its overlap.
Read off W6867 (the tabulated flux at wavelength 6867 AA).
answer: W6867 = 13.4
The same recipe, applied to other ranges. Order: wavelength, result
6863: 12.6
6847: 13.3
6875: 13.5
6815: 13.3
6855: 12.5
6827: 12.8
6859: 12.7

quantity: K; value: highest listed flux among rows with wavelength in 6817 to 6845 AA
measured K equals 14.2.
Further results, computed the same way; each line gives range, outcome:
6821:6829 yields 12.8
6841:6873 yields 13.6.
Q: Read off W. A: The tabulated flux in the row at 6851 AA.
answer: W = 13.1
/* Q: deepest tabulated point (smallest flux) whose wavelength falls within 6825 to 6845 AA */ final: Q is 12.7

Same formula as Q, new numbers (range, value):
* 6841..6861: 12.5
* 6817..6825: 12.8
